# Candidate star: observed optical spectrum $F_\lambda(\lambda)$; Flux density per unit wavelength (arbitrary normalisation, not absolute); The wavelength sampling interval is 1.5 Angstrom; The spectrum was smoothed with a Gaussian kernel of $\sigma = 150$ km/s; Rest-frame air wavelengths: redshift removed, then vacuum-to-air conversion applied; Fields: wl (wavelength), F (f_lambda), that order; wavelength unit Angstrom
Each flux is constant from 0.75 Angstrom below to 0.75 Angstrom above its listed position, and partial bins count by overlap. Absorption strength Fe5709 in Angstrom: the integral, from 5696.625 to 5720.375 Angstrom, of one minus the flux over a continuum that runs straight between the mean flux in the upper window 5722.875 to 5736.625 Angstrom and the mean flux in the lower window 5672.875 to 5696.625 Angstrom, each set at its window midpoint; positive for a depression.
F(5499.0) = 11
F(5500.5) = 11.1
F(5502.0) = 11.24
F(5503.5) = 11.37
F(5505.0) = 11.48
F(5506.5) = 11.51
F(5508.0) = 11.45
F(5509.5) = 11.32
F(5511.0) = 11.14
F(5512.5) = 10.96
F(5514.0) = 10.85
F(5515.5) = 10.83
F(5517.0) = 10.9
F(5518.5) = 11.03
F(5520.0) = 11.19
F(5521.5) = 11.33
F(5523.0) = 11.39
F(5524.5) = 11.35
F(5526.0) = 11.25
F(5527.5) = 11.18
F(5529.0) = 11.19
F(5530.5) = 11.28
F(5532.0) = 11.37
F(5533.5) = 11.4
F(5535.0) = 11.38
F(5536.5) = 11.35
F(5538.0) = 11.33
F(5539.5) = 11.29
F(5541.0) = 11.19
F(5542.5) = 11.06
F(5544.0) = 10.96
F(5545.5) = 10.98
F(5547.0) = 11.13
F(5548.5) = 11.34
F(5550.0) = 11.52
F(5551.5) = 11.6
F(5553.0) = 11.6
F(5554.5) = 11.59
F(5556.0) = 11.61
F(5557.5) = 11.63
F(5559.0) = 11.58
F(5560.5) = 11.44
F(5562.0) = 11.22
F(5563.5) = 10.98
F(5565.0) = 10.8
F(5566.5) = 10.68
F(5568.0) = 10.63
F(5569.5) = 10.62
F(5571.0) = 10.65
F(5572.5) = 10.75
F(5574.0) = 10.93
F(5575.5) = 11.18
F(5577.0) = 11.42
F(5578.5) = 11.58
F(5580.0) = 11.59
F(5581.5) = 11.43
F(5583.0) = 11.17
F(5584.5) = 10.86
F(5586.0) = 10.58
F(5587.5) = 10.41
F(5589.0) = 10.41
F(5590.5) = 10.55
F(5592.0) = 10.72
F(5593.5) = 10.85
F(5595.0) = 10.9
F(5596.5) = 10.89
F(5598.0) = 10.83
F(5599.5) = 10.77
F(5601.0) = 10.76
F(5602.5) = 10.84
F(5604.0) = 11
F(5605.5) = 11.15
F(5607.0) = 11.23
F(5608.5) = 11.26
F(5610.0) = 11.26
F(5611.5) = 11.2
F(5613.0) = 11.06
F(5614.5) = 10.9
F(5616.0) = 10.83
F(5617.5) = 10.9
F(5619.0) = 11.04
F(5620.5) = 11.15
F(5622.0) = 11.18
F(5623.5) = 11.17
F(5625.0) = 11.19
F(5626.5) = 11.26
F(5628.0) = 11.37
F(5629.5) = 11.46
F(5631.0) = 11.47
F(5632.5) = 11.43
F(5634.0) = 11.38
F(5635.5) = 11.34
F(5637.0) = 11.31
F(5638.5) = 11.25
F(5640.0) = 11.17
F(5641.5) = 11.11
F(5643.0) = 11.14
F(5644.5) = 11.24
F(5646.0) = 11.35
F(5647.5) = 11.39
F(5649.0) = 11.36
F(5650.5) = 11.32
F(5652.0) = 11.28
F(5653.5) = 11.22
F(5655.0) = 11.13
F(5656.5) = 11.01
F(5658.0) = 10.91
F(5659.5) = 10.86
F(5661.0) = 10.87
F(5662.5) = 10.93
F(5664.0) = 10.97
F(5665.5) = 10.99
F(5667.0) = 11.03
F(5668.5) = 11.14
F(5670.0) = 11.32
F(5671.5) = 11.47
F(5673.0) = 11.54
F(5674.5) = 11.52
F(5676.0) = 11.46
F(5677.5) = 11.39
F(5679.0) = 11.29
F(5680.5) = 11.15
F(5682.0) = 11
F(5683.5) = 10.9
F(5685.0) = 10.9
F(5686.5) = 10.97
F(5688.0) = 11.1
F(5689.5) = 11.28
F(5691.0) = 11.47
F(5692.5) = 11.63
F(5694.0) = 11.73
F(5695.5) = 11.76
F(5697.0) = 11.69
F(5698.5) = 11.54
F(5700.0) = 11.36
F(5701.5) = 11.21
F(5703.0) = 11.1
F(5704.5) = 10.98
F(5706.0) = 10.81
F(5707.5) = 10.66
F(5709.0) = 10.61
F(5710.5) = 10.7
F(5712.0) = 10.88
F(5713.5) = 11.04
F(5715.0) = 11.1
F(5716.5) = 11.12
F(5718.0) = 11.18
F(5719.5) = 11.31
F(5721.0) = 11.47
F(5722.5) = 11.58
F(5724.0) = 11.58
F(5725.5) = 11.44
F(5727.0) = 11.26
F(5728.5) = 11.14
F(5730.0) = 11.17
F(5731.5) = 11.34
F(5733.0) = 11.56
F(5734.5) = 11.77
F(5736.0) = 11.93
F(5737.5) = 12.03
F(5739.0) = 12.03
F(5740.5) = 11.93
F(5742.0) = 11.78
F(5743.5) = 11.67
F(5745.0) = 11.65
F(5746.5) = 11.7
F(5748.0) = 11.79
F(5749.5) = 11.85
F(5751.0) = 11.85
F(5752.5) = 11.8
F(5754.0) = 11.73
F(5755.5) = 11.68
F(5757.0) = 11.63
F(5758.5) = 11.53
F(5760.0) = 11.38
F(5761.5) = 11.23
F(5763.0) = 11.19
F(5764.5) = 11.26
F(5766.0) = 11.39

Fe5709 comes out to 0.7 Angstrom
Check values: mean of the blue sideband 11.3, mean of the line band 11.1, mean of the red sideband 11.5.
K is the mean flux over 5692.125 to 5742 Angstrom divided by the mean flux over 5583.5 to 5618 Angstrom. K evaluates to 1.0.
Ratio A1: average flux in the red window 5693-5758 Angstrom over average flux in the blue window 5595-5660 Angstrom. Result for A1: 1.0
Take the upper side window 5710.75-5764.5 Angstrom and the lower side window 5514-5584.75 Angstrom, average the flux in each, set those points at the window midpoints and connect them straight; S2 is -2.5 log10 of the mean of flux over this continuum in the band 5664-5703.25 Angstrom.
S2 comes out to 0.01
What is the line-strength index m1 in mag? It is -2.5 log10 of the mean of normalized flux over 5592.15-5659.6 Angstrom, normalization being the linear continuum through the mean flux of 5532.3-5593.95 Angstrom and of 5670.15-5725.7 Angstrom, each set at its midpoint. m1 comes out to 0.00 mag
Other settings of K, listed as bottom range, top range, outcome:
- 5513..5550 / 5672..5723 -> 1.00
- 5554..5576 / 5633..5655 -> 1.02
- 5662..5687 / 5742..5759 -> 1.05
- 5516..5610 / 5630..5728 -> 1.01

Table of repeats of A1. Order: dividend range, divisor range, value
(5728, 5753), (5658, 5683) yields 1.05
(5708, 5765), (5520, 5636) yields 1.03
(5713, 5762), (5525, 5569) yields 1.03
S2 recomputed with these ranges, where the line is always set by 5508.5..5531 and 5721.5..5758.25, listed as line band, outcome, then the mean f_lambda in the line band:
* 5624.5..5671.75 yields 0.023 mag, 11.2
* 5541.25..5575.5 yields 0.008 mag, 11.2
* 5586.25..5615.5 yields 0.044 mag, 10.9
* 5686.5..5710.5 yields 0.031 mag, 11.2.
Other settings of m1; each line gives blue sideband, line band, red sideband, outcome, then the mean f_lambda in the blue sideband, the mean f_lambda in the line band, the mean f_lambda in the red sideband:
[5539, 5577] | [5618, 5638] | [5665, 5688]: -0.009 mag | 11.2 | 11.3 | 11.2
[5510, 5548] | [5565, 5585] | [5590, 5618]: 0.000 mag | 11.2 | 11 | 10.9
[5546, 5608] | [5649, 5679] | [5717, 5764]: 0.015 mag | 11.1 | 11.2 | 11.6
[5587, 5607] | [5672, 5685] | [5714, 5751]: -0.001 mag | 10.8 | 11.3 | 11.6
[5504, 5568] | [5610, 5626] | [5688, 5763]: 0.025 mag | 11.2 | 11.1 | 11.4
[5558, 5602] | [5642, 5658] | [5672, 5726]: -0.011 mag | 10.9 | 11.2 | 11.2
